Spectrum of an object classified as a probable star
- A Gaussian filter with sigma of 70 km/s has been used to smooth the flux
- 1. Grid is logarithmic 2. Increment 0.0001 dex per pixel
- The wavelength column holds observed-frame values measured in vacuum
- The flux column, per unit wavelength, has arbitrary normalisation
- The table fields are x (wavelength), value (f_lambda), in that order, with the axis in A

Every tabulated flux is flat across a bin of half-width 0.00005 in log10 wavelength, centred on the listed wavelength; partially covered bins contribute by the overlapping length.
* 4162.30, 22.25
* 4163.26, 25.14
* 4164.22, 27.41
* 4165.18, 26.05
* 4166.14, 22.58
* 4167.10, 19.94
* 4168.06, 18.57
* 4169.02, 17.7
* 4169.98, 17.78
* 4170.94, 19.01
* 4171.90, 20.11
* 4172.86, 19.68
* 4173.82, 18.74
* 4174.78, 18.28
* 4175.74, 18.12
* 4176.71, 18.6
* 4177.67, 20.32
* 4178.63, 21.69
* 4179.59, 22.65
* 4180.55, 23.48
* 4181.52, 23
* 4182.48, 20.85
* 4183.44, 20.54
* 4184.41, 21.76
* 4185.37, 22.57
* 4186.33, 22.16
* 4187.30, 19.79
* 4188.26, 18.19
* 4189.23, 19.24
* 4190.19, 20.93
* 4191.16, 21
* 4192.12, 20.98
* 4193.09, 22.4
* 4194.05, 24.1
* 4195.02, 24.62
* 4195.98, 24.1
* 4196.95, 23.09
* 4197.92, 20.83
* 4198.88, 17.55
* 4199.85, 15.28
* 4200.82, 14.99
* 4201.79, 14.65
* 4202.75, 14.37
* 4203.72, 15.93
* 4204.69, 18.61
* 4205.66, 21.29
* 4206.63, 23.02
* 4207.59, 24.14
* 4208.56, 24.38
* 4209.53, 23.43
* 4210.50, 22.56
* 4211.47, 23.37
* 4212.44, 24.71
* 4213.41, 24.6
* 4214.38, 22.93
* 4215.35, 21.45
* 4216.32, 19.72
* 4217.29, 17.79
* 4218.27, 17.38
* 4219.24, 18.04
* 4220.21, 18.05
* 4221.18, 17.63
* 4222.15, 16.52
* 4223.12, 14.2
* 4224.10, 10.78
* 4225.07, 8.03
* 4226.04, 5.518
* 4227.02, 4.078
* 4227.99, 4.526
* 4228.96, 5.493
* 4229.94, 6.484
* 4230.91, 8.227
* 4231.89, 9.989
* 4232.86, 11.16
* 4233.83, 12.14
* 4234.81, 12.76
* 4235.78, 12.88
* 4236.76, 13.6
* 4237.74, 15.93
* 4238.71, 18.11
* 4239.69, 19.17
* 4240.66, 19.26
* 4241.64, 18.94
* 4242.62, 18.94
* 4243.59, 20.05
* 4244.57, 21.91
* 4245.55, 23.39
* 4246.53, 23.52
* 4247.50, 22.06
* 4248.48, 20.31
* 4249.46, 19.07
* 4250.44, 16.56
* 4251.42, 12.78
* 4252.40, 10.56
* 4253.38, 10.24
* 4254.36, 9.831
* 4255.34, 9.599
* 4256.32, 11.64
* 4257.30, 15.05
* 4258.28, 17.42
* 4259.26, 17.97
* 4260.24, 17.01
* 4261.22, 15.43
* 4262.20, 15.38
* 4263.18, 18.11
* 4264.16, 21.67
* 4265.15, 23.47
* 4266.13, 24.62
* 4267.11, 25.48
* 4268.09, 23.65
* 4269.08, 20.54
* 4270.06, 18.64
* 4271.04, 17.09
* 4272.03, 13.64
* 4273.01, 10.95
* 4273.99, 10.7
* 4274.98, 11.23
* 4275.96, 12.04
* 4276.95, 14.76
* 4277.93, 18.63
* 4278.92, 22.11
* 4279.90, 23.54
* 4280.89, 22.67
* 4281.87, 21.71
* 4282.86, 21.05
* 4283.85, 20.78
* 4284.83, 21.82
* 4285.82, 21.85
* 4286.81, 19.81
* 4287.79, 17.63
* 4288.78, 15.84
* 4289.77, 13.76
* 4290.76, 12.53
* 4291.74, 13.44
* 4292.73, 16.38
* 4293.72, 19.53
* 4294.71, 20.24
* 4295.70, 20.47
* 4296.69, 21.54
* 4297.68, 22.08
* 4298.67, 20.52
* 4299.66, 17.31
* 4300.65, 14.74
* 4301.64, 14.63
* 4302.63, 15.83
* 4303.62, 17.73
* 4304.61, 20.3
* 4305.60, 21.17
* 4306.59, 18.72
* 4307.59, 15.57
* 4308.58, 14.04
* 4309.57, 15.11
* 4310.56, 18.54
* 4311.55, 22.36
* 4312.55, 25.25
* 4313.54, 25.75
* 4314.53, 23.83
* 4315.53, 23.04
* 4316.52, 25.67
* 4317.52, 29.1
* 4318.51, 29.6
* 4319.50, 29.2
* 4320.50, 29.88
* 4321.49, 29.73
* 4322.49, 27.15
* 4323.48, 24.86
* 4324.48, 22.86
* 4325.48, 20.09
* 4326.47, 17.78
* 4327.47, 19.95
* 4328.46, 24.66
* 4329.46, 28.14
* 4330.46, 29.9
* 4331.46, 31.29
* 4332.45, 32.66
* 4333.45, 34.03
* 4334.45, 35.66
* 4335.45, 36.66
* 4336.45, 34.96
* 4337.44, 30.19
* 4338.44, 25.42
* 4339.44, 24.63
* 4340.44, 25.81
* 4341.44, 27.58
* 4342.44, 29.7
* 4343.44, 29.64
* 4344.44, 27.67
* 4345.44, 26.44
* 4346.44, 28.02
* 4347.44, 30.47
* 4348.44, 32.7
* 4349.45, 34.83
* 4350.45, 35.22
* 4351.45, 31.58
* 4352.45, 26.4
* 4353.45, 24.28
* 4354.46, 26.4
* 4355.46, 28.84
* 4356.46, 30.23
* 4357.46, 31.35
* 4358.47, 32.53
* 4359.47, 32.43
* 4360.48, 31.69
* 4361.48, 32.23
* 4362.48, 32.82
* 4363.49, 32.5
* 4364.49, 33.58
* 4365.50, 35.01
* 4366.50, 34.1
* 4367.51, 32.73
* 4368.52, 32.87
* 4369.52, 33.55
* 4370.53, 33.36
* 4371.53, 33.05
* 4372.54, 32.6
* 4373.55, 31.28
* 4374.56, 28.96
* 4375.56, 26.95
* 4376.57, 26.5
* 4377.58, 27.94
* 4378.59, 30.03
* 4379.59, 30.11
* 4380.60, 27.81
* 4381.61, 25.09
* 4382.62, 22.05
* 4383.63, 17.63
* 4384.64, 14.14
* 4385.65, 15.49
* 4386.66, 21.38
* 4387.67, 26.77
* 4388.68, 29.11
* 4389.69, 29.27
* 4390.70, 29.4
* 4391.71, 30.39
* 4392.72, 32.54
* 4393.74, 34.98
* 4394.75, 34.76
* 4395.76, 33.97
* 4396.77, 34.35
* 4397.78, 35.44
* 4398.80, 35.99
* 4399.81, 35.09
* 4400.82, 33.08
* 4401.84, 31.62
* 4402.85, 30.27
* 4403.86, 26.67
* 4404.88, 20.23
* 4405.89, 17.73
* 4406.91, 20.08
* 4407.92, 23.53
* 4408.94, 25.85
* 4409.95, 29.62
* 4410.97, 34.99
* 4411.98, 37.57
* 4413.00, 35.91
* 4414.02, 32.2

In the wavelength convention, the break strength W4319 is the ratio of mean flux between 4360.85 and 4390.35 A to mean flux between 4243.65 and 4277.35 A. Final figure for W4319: 1.68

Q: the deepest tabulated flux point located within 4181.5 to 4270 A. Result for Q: 4.078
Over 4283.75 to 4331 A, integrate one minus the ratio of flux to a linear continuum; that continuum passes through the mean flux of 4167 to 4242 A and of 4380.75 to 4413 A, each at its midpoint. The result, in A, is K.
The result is 4.9 A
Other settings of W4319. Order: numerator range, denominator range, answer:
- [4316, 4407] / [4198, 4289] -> 1.70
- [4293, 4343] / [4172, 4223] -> 1.18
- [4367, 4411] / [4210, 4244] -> 1.87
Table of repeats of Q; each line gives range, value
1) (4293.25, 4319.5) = 14.04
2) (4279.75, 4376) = 12.53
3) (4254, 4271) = 9.599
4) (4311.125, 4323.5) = 22.36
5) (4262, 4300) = 10.7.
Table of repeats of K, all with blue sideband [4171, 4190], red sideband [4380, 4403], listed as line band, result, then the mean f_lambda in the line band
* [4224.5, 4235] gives 6.8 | 7.93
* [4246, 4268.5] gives 5.8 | 17.4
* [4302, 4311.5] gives 2.9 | 17.6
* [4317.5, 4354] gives -2.8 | 28.6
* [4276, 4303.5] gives 6.8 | 18.6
